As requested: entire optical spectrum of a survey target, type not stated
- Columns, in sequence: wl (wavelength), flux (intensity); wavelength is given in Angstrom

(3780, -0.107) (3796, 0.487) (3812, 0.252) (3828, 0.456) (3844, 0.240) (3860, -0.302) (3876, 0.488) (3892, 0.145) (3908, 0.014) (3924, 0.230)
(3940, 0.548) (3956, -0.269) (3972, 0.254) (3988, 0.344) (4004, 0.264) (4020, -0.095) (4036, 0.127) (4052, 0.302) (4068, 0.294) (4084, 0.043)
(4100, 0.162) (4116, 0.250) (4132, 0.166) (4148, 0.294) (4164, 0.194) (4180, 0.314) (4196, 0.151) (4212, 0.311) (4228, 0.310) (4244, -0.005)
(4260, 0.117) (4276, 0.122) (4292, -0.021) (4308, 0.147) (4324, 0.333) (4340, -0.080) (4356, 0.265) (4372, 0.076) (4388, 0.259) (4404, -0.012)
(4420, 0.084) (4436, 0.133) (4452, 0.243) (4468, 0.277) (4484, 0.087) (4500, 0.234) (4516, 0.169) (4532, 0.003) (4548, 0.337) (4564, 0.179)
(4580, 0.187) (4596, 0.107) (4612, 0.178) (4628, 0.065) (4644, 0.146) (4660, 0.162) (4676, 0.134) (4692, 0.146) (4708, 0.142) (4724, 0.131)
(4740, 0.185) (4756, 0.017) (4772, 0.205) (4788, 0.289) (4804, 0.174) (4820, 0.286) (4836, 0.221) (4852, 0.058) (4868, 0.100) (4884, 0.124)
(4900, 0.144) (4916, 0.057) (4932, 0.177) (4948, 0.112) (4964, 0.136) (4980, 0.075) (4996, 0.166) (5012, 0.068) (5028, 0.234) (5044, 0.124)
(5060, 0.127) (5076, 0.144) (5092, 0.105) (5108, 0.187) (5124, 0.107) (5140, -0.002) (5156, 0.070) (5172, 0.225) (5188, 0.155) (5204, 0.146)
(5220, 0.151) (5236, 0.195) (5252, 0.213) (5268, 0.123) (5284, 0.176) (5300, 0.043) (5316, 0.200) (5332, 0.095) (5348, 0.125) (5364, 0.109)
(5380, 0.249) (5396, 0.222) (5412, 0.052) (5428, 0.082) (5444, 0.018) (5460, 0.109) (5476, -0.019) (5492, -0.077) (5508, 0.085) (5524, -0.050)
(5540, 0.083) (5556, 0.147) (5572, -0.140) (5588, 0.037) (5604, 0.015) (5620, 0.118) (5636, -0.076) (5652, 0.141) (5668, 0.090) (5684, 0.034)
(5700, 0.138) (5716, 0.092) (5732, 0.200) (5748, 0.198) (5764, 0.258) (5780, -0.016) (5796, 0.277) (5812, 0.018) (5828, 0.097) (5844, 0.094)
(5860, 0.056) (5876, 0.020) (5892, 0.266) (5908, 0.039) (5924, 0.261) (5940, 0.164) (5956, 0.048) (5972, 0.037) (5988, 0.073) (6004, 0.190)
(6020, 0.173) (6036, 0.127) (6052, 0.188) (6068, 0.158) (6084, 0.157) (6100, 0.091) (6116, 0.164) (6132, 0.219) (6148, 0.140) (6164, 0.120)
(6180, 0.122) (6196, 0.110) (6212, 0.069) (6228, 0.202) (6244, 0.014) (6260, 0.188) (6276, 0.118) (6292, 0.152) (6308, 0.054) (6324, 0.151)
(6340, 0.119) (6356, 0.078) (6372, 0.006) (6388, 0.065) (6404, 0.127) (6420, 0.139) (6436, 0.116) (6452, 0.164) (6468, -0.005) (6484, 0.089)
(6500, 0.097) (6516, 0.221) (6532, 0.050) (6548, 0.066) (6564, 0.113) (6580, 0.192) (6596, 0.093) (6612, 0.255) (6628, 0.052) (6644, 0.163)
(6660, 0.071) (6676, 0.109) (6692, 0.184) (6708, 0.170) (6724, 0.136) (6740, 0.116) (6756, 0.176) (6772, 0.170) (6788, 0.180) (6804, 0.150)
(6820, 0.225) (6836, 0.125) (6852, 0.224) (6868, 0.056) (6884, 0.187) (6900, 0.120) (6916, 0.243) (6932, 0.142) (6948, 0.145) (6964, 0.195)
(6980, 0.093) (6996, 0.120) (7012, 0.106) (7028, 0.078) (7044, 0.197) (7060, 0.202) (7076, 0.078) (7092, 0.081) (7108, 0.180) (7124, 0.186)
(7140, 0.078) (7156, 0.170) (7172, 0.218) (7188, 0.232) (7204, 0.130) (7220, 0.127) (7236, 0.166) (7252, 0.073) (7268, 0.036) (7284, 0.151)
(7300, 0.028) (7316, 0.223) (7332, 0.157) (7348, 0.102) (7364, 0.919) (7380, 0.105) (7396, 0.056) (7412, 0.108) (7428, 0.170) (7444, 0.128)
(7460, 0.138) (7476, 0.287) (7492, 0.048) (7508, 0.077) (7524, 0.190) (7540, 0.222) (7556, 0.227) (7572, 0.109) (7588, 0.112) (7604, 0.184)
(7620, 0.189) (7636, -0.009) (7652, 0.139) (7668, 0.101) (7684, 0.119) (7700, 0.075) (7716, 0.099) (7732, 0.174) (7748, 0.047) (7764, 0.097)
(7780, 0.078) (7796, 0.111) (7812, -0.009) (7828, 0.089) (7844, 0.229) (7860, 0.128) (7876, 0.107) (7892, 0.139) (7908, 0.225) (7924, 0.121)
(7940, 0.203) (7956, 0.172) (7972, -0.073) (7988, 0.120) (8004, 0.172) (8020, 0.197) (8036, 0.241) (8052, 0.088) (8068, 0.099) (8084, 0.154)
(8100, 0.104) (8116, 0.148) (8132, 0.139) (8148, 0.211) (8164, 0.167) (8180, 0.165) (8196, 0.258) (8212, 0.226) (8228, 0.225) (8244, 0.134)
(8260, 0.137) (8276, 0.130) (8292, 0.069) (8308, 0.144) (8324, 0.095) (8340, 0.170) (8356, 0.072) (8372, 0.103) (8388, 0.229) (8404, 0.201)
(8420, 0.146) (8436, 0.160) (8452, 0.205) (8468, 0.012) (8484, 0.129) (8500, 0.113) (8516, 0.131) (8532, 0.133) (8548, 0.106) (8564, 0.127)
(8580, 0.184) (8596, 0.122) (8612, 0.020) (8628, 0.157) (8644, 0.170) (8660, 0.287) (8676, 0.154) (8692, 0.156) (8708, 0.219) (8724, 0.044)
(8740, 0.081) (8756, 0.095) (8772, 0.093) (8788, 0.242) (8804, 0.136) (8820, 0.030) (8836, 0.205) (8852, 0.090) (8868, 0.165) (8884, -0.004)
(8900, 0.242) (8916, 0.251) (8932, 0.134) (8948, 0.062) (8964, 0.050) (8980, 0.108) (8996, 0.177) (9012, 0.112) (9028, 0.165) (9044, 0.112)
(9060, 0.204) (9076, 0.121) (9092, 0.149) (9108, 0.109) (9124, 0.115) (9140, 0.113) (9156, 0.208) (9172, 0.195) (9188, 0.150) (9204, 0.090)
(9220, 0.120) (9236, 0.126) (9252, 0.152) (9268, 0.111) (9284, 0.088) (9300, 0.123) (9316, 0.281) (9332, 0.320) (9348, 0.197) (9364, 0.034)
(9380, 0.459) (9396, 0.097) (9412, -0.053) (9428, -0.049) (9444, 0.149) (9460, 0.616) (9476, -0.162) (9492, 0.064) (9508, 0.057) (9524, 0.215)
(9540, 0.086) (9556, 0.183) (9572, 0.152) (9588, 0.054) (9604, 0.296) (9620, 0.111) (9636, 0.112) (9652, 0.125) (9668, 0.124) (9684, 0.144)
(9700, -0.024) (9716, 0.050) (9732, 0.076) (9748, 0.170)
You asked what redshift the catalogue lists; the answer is 0.98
